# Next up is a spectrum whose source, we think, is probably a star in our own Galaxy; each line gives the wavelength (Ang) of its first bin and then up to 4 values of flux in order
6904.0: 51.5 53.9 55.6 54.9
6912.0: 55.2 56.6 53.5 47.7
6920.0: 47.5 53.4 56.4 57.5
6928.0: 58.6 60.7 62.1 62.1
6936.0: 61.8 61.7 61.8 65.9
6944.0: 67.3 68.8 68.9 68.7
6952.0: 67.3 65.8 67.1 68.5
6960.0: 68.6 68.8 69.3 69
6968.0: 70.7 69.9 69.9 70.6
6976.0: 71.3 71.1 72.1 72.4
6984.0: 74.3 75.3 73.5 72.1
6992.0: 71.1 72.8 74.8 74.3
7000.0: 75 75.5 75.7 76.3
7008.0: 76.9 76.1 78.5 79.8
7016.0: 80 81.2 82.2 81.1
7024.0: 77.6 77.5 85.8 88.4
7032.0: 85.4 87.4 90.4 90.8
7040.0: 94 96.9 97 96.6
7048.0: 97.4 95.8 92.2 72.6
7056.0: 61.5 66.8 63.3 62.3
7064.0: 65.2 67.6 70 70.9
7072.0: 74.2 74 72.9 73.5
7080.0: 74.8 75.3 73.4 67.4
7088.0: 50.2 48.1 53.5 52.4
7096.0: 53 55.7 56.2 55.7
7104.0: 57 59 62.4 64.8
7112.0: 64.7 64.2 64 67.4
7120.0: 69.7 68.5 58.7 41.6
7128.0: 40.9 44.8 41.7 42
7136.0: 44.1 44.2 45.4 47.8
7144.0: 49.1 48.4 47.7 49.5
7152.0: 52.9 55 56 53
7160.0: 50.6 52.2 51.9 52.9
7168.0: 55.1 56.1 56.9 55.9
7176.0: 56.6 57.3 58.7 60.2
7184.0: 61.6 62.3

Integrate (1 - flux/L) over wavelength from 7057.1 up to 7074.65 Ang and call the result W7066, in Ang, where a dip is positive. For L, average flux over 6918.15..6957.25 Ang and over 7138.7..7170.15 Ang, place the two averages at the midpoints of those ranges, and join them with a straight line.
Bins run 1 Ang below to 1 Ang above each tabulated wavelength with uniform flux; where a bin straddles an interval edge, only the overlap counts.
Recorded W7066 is -3.9 Ang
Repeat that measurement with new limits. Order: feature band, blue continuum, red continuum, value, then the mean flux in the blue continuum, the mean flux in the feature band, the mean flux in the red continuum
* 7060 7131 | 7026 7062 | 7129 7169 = 5.49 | 85.1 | 62.1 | 49.2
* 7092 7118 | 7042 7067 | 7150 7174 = 3.01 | 78.9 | 59.2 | 53.8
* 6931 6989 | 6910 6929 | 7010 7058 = -3.10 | 54.1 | 68.4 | 85.1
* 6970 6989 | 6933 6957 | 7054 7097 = -1.91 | 65.6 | 72.2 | 65.4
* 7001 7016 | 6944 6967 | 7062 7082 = -1.64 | 68.2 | 77.2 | 71.2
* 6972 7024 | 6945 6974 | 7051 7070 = -4.83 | 68.7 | 75.3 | 69.2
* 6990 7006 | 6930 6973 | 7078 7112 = -2.35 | 66.7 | 74.2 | 60.5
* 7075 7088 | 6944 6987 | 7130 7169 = -3.24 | 69.9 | 71.1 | 49.3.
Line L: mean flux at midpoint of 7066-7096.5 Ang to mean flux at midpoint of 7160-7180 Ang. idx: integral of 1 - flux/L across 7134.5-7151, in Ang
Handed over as 3.2 Ang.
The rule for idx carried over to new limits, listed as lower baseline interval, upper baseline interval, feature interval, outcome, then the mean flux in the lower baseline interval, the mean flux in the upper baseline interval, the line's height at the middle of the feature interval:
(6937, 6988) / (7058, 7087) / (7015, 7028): -2.0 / 69.1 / 70.2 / 69.7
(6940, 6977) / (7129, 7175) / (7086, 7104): 0.5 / 68.5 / 50.1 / 55.5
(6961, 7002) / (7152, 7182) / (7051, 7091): -3.1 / 72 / 55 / 63.8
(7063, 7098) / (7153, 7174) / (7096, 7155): 5.4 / 65.4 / 54.1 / 59.2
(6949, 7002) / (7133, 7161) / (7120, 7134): 0.4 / 71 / 49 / 51.5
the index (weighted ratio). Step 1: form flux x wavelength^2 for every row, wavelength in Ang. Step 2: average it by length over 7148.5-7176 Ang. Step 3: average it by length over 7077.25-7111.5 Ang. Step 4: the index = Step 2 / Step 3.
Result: 0.9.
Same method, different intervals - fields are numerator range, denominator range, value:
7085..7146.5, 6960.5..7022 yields 0.76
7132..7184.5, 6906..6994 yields 0.85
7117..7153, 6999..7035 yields 0.65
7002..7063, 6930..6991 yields 1.23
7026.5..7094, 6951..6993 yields 1.11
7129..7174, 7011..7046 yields 0.60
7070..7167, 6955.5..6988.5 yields 0.84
